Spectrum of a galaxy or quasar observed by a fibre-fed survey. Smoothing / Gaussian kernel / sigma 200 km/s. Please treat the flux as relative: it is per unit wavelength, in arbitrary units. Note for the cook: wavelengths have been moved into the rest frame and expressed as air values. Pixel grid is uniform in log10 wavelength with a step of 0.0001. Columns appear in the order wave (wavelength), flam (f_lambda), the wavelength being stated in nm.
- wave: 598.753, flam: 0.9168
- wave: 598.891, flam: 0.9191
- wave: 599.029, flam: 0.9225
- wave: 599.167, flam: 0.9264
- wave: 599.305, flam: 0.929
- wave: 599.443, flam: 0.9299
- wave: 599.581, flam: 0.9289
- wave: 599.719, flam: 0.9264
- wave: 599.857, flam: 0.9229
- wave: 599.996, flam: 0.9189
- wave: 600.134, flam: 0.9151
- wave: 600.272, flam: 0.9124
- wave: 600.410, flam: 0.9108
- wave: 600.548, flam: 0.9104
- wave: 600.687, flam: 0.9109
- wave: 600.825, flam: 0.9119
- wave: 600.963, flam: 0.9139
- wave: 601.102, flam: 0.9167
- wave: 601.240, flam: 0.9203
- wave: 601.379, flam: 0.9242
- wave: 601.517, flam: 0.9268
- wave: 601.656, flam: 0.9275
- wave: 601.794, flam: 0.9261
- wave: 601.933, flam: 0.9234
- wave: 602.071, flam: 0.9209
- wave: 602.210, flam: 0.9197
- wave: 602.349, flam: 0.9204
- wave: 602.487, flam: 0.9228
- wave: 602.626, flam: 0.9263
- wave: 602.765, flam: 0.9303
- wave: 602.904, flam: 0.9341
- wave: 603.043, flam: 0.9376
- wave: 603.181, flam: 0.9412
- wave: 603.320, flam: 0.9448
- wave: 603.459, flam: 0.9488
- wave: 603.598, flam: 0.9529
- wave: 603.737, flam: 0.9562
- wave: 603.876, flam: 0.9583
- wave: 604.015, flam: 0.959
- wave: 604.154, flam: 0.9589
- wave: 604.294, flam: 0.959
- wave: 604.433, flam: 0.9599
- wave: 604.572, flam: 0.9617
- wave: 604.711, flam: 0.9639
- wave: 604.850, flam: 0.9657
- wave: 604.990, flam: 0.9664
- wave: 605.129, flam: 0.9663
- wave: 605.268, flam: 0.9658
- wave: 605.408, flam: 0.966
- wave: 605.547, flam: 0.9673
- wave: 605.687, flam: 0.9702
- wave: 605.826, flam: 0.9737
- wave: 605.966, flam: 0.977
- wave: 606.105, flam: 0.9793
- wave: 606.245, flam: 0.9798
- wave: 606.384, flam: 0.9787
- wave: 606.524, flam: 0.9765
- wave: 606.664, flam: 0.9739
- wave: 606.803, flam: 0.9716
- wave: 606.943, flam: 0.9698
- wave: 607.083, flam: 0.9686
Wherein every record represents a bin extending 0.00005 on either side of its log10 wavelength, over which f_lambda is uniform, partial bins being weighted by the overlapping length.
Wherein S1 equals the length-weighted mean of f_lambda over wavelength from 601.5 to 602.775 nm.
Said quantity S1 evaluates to 0.924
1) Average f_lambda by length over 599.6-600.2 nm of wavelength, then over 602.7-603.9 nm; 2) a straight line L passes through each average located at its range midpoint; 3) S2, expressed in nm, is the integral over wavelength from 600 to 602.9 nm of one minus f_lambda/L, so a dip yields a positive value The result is 0.04 nm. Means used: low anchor 0.921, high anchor 0.945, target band 0.92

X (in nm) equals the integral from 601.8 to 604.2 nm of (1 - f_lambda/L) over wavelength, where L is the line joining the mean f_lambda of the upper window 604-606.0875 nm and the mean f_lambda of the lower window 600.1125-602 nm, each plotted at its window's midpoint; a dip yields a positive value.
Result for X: 0.01 nm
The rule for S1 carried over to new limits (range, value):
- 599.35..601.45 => 0.918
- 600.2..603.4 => 0.923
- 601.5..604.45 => 0.939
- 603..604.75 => 0.954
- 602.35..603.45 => 0.934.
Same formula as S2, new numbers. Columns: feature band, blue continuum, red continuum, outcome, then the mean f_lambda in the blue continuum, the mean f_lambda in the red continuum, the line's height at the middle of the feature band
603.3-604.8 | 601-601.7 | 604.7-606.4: -0.01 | 0.922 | 0.971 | 0.953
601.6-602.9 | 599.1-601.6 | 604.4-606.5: 0.02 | 0.92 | 0.97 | 0.938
